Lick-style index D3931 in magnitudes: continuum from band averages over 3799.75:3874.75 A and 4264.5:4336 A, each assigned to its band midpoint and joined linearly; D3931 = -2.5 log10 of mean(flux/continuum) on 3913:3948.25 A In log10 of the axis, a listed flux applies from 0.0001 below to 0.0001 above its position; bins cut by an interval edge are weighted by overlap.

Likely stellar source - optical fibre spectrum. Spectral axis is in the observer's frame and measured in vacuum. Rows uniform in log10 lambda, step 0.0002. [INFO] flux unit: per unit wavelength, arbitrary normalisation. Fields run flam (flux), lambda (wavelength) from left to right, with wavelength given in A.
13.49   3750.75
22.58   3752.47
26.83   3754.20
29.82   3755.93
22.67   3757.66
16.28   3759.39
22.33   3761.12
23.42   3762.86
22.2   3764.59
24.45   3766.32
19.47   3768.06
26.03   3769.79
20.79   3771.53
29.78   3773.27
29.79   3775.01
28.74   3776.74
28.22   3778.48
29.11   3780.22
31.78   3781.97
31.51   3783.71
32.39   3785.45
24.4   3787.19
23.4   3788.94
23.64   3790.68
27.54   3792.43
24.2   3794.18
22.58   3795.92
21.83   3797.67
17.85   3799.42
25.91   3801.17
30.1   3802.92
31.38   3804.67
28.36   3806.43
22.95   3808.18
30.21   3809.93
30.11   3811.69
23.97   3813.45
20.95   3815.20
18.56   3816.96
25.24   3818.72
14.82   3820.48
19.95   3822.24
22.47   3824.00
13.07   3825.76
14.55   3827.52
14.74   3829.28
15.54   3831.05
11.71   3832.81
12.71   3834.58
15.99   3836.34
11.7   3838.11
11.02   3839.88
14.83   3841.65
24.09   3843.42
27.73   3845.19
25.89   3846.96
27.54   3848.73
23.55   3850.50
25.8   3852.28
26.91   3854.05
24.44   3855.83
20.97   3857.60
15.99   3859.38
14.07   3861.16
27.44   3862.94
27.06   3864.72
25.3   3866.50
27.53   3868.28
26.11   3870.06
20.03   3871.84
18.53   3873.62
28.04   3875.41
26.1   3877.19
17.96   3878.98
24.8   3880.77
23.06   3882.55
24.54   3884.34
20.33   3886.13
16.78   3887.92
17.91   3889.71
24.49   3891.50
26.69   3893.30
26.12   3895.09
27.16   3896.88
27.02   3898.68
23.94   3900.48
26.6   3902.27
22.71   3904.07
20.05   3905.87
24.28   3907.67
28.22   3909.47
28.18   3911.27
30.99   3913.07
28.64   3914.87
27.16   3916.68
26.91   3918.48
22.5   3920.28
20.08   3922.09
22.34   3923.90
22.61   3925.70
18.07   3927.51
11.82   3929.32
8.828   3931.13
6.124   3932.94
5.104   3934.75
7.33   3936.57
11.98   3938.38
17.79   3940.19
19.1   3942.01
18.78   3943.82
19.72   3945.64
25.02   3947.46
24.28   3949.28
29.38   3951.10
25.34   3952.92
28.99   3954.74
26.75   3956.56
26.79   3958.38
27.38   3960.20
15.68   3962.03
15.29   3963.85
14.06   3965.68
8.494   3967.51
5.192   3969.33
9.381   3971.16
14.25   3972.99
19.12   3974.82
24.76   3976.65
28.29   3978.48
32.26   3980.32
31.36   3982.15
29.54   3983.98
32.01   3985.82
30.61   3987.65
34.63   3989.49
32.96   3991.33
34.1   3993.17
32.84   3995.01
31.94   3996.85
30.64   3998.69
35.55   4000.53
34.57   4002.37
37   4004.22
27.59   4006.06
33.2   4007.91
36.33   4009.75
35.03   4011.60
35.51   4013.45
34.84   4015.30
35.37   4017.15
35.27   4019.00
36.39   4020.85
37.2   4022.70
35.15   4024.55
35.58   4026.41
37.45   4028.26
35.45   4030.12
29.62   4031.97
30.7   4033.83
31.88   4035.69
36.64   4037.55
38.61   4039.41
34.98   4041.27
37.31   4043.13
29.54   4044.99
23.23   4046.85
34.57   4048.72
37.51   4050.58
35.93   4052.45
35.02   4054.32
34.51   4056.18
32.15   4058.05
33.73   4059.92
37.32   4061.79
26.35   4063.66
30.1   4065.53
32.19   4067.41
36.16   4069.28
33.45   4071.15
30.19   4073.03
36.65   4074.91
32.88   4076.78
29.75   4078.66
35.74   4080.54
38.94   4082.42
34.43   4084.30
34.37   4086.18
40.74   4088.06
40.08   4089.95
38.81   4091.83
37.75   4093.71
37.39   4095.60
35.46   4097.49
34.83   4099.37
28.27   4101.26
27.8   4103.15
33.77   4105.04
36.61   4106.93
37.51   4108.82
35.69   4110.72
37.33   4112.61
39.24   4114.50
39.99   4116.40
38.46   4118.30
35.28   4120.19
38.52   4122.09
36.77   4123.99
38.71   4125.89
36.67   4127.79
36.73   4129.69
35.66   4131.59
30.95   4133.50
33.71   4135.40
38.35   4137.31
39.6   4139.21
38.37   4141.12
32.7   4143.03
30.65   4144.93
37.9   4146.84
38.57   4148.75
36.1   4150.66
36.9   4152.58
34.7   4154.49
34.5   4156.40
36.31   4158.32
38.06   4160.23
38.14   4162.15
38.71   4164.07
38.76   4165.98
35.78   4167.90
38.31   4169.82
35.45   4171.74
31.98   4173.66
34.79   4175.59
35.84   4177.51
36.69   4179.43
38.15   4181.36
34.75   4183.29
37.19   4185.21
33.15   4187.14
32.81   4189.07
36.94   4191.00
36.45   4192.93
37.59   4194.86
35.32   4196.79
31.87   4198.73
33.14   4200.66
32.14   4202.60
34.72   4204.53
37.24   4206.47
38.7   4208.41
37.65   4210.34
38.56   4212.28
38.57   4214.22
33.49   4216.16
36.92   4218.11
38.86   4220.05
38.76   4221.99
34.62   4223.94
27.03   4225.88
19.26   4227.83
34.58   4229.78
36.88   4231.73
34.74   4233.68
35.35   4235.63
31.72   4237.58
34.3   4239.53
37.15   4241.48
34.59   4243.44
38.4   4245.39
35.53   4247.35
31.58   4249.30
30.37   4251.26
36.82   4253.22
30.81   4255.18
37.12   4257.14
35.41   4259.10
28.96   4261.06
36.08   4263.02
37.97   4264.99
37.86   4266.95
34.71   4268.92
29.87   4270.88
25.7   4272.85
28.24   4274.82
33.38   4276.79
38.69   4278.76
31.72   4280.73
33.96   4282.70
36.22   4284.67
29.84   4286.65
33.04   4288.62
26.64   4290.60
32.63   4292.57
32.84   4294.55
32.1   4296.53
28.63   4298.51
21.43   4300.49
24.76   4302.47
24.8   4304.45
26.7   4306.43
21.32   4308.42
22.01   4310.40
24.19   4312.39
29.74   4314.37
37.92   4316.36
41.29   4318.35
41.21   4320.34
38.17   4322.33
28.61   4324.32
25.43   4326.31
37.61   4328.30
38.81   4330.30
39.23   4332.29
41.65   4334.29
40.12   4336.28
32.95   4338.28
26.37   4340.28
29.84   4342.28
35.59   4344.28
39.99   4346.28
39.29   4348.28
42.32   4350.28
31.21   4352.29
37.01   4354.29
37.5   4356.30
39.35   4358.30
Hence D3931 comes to 0.28 mag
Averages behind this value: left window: 21.7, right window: 32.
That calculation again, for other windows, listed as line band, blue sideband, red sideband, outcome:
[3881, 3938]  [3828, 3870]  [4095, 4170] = 0.11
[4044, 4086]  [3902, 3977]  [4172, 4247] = -0.23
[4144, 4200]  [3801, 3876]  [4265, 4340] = -0.23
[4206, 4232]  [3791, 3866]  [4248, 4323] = -0.16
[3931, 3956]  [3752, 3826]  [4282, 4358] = 0.44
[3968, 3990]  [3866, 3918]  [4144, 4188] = 0.19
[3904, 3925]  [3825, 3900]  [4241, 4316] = -0.12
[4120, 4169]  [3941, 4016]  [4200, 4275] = -0.16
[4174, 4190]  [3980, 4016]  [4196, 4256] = -0.03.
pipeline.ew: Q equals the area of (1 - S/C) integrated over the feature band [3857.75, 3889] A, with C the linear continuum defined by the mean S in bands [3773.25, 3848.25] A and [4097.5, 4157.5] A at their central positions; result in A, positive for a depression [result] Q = 3.6 A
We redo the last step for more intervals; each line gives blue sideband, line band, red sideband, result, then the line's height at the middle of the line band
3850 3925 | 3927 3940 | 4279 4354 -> 7.7 A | 24.9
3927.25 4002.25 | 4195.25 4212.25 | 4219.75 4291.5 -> -2.2 A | 31.4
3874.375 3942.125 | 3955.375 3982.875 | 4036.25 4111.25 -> 6.6 A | 26.2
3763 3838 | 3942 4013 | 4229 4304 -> 1.8 A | 26.9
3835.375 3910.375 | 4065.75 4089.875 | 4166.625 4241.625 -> -3.4 A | 30.4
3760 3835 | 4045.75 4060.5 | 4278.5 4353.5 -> -2.8 A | 28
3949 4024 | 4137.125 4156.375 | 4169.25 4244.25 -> -1.8 A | 33.1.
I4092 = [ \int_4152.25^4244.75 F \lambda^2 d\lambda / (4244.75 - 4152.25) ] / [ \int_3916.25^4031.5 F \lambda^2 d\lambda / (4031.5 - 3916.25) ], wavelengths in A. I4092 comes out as 1.5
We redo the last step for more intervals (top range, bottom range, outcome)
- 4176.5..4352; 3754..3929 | 1.78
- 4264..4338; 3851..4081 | 1.40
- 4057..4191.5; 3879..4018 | 1.60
